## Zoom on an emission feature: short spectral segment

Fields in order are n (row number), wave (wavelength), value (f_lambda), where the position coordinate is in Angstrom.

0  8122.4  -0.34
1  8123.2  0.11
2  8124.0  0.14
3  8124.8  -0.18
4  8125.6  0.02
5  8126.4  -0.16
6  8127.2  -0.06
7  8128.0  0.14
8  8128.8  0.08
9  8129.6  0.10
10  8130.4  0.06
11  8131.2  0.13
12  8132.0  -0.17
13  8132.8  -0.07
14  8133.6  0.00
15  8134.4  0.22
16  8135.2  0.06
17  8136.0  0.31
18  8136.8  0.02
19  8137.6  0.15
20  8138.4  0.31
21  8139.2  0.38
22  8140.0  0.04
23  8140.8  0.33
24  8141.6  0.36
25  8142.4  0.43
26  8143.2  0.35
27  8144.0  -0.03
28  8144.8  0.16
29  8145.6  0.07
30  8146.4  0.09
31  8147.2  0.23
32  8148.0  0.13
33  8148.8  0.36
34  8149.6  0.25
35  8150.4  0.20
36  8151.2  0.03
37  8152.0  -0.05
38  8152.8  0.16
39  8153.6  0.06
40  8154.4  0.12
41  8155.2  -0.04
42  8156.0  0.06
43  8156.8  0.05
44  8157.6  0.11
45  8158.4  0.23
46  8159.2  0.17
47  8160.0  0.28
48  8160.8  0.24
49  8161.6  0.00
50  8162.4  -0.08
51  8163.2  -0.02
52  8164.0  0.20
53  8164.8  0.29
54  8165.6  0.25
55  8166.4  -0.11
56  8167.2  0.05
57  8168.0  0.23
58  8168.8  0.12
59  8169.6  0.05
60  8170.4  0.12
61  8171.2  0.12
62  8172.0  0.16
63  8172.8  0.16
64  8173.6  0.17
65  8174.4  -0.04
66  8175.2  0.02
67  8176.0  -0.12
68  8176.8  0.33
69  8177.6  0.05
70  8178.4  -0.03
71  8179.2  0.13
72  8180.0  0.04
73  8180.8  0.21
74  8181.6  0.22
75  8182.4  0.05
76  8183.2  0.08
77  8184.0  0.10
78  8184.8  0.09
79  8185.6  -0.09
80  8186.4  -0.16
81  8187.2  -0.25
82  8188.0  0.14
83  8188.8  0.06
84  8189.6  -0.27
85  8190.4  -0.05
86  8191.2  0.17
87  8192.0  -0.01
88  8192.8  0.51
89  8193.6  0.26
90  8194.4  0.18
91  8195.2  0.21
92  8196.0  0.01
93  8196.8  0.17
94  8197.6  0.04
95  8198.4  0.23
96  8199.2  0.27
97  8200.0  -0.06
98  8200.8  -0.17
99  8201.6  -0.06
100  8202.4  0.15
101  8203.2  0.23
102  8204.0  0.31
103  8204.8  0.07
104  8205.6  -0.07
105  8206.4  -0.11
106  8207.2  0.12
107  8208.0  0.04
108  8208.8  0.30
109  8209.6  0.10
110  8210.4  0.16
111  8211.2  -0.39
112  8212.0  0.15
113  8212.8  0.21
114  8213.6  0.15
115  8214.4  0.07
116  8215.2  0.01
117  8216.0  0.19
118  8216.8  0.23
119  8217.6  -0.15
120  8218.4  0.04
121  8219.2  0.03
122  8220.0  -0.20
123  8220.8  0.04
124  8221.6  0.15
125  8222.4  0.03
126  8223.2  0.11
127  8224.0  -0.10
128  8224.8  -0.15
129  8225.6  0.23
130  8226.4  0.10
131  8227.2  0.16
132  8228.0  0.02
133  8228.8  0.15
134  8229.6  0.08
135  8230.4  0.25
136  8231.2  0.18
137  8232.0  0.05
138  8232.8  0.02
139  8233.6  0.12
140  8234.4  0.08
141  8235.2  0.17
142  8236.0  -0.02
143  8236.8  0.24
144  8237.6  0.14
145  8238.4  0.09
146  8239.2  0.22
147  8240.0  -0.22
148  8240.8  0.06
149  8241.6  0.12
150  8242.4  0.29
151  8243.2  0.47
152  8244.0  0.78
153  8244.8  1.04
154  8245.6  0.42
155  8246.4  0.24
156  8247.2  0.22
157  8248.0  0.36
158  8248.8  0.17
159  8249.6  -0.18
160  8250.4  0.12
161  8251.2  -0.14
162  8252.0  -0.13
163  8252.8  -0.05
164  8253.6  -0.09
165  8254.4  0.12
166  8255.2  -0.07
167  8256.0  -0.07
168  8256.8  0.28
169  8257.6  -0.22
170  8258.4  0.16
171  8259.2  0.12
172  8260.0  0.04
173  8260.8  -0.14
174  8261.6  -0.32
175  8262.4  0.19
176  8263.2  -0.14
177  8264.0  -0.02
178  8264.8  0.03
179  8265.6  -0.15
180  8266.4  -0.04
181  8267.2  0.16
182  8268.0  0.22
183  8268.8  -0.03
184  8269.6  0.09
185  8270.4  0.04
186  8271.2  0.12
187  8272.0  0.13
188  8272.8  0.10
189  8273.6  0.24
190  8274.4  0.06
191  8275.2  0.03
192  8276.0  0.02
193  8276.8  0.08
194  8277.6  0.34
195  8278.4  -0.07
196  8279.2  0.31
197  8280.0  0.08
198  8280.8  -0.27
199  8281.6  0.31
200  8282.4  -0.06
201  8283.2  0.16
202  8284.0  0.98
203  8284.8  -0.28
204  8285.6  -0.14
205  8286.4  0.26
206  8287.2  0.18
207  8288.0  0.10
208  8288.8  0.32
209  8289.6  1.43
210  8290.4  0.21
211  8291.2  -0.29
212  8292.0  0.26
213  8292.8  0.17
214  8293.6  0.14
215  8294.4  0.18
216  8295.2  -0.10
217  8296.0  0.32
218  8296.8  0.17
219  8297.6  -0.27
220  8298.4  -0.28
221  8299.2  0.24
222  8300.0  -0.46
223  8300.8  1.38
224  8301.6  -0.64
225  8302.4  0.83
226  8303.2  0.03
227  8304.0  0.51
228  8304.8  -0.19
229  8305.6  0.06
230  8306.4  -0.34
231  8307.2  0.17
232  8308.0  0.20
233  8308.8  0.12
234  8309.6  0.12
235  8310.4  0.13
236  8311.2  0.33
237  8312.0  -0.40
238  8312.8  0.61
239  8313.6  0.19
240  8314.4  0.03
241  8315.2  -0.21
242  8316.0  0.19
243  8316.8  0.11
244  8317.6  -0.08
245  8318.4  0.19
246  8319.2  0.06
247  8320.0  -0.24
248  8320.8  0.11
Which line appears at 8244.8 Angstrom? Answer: H-gamma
